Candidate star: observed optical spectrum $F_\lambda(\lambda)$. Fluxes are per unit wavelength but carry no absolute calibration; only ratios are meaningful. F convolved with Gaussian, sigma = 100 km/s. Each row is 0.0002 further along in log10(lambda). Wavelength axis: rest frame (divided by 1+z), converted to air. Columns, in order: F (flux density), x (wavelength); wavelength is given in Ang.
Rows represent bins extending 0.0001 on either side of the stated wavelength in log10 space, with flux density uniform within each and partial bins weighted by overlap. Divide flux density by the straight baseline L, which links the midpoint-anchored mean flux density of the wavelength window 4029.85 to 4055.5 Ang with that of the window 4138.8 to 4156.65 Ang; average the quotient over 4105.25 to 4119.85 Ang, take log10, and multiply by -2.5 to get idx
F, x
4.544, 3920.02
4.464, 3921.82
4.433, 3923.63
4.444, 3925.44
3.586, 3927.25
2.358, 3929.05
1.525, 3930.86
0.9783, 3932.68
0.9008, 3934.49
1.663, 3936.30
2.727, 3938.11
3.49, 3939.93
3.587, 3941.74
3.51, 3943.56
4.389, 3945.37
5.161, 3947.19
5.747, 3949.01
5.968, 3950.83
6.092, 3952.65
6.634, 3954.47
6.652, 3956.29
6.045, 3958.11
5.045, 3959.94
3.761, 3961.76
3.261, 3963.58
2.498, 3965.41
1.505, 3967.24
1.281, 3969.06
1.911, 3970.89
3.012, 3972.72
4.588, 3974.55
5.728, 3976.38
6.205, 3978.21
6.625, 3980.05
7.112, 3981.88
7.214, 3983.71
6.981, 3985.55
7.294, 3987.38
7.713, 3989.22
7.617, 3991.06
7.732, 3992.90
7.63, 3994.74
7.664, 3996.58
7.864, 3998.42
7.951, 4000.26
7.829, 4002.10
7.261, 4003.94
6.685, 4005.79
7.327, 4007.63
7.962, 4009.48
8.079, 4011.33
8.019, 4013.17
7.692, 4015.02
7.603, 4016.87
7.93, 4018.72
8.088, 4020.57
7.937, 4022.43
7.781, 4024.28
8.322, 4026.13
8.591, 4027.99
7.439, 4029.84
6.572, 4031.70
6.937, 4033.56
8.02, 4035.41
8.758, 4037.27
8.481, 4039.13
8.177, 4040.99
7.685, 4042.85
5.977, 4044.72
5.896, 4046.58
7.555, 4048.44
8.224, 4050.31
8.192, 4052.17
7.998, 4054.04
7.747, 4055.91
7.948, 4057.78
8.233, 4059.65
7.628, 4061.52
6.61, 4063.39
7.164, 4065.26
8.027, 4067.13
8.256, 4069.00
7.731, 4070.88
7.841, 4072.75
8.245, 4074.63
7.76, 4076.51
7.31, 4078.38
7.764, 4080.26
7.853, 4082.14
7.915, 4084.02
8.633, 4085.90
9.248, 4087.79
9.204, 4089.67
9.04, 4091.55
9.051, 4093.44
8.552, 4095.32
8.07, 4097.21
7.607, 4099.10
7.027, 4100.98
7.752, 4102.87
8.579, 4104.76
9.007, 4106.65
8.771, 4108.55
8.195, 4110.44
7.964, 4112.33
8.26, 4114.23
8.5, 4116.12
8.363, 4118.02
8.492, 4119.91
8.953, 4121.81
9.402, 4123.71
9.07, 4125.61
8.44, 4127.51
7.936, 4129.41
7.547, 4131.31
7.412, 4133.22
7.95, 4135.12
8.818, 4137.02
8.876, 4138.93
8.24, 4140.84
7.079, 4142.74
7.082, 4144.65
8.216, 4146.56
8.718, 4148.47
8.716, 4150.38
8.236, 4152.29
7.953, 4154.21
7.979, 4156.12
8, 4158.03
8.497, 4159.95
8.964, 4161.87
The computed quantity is -0.07 mag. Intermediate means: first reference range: 7.57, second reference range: 8.08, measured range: 8.44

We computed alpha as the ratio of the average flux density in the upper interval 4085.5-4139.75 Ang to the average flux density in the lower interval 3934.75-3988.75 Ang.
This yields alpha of 1.8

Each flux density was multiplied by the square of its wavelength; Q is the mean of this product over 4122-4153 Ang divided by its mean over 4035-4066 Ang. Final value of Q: 1.12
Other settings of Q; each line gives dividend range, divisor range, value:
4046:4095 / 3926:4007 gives 1.66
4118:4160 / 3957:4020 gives 1.43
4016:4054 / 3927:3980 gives 2.09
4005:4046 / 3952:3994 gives 1.48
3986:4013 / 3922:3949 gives 2.47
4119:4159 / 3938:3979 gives 2.09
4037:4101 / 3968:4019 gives 1.23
